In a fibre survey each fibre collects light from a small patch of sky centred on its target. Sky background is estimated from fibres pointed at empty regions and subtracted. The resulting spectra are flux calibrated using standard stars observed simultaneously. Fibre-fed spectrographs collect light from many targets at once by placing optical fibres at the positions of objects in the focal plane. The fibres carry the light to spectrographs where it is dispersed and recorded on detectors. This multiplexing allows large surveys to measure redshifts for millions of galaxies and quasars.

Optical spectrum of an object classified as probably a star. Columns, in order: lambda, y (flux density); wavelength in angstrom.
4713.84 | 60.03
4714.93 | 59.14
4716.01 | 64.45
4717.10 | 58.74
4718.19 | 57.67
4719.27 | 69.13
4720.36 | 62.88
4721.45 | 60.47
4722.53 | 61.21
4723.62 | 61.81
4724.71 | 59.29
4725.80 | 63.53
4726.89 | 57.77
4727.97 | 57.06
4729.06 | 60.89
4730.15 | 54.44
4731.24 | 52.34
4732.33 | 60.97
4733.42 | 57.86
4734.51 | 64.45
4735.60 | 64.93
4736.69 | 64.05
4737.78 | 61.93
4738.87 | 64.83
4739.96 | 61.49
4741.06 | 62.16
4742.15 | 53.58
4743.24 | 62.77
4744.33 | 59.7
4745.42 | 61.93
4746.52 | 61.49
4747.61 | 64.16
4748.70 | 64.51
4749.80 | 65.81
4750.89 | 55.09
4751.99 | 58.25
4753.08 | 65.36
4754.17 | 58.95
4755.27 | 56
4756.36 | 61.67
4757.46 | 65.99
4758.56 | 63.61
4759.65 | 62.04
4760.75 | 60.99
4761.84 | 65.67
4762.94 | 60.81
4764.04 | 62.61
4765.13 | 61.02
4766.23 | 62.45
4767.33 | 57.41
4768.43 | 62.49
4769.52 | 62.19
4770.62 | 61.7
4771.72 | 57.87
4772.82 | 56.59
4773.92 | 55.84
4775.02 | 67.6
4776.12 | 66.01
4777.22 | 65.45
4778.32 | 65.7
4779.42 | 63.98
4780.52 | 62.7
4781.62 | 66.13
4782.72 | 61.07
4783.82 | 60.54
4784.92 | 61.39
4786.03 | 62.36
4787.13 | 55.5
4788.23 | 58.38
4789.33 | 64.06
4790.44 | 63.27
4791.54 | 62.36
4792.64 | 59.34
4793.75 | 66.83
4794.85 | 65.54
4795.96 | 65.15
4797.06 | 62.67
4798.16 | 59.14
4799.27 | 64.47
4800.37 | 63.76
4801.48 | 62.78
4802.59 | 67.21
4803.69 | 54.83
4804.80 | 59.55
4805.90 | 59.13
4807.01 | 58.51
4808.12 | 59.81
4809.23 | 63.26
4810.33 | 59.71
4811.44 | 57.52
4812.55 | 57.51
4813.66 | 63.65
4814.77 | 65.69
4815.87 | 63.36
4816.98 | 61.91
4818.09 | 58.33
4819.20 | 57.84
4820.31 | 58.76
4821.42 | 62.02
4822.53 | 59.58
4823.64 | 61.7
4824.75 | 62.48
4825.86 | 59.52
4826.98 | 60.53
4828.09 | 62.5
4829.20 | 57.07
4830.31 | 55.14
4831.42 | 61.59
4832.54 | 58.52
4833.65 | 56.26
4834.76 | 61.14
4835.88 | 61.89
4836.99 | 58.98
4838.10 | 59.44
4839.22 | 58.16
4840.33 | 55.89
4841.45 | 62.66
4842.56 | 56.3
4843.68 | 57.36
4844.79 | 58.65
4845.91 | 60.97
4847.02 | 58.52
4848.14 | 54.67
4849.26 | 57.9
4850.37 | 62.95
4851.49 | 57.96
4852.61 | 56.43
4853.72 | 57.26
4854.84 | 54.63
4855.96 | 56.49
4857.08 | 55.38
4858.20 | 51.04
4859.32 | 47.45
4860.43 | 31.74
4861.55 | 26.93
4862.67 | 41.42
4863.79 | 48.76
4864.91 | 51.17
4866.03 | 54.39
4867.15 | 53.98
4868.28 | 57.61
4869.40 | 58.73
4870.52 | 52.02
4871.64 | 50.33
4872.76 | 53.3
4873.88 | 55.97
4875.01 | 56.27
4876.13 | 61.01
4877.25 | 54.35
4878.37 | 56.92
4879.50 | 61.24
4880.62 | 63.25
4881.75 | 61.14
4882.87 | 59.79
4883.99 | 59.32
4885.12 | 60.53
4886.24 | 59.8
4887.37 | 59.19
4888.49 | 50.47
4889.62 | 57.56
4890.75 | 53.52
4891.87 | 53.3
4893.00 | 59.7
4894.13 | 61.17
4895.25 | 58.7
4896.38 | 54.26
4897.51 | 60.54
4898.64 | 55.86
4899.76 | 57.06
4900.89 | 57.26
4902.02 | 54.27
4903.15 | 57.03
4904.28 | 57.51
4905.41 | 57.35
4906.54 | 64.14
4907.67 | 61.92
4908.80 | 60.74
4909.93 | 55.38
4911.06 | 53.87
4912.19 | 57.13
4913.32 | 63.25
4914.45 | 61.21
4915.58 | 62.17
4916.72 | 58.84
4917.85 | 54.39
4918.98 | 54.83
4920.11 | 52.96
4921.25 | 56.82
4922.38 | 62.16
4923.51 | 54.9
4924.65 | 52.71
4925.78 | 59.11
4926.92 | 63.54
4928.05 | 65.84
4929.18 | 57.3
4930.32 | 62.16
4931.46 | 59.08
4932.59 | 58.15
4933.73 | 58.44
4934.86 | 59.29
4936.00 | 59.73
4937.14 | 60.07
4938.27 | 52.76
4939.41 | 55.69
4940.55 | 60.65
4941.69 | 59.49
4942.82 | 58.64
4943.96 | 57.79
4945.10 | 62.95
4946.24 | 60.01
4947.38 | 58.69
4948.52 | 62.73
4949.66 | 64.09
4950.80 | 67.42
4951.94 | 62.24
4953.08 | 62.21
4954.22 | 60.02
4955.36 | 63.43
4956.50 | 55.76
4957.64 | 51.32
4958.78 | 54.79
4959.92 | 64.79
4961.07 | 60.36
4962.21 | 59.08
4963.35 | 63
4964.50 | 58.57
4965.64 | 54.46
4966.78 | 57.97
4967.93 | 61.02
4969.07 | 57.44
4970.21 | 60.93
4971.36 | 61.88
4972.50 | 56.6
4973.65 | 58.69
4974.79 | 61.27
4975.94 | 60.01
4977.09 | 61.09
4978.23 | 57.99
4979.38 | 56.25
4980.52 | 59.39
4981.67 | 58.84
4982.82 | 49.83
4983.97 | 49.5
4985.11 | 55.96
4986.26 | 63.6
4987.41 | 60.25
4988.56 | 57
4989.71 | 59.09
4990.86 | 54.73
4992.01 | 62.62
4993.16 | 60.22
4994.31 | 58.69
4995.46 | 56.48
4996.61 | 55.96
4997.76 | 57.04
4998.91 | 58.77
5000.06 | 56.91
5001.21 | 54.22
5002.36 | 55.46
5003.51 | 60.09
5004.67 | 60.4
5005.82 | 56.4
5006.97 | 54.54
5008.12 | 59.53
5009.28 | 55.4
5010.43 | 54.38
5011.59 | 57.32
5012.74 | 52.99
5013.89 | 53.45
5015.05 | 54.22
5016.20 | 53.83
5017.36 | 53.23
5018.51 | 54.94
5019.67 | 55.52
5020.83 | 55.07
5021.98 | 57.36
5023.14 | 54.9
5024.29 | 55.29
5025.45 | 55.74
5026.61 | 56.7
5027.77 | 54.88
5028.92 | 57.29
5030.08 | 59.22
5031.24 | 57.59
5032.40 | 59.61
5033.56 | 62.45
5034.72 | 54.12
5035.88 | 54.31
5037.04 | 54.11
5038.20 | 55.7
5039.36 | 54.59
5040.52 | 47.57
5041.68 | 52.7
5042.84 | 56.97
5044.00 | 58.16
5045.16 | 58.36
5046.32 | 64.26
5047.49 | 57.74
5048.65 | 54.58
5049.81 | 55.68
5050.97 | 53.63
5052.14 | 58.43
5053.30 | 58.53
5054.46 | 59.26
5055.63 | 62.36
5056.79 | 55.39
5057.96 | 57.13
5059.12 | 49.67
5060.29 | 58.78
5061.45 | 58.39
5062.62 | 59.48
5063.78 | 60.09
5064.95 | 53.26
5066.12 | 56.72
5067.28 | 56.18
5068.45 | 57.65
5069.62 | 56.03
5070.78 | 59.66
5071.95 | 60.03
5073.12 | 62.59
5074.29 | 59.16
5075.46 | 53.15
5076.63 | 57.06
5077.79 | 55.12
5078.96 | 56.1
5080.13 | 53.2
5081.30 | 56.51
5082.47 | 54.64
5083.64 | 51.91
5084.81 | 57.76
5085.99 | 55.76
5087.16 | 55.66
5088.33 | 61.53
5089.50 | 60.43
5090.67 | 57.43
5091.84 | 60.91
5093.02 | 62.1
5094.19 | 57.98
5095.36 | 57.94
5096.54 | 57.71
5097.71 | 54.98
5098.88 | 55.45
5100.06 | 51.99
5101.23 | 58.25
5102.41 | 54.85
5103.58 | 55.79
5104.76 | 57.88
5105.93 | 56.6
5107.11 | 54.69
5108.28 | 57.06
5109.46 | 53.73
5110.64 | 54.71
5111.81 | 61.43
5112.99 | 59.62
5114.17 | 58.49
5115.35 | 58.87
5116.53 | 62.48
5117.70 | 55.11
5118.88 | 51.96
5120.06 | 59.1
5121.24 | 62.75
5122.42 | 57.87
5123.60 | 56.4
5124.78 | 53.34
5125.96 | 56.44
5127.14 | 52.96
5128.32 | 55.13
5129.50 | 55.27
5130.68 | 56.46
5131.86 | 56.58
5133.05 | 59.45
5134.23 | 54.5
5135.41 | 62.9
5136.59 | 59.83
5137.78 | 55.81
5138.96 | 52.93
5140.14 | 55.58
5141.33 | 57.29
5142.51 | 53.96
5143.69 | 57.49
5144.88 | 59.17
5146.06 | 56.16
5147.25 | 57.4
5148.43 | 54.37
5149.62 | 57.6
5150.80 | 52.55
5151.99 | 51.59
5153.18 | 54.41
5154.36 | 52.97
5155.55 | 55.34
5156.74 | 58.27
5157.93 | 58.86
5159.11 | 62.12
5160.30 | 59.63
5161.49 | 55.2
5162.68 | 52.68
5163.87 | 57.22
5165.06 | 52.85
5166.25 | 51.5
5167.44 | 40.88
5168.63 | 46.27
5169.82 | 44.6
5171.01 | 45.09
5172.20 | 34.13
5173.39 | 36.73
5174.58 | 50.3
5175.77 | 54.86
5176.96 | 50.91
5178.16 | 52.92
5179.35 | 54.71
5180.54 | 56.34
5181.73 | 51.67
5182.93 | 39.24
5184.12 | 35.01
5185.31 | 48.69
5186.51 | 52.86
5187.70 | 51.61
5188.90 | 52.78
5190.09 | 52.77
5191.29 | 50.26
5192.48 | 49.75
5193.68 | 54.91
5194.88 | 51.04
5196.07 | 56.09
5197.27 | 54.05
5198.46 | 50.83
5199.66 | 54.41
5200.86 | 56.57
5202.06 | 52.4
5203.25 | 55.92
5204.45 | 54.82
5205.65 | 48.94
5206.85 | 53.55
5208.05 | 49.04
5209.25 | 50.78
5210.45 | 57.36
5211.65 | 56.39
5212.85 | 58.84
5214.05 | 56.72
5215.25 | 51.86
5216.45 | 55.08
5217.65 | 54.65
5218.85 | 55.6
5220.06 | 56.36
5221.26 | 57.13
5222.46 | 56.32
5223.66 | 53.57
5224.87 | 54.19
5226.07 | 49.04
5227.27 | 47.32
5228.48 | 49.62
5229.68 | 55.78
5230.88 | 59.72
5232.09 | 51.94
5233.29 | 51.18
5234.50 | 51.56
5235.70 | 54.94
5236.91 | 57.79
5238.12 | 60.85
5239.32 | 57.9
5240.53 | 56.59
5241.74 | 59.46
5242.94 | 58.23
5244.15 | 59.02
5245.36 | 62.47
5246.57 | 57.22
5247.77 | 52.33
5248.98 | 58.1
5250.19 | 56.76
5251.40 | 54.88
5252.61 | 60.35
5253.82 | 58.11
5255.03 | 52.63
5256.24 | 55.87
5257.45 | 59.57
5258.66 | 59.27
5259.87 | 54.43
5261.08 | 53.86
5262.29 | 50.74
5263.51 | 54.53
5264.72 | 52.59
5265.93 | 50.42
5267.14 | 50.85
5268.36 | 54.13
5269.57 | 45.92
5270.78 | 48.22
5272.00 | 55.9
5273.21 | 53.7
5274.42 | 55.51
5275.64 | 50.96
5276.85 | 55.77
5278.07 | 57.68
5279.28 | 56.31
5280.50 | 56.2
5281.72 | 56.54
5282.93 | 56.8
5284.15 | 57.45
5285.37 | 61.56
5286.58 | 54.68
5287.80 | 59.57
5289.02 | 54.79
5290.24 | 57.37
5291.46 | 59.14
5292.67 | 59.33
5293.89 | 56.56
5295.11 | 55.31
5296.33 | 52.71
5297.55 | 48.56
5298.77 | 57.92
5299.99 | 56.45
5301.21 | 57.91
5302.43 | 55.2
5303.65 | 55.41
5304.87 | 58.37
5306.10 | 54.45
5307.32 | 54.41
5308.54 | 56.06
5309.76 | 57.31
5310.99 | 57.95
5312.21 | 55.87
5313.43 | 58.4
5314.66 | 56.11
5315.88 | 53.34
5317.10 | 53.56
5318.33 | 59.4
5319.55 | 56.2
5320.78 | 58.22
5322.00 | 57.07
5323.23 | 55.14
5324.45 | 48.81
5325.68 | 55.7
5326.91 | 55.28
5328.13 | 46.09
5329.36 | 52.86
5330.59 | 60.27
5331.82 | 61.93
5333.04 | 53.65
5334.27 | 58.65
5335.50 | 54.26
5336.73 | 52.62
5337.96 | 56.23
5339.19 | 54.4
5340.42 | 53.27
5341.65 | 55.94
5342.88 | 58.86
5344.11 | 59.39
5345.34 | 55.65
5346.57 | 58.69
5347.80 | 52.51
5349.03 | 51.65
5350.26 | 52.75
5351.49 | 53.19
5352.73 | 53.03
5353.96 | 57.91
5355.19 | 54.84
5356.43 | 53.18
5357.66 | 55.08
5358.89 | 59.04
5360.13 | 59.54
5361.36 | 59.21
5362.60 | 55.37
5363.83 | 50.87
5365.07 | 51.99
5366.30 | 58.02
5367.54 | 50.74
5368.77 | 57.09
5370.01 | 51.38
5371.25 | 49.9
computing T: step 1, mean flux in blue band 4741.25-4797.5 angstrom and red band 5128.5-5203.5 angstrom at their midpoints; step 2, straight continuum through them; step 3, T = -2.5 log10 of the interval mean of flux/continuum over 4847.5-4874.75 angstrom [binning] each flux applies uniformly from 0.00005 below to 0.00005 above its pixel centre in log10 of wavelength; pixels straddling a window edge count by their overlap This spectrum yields 0.15 mag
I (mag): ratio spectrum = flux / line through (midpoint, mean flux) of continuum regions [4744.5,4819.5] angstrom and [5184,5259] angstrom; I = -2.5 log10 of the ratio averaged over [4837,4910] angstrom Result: 0.079 mag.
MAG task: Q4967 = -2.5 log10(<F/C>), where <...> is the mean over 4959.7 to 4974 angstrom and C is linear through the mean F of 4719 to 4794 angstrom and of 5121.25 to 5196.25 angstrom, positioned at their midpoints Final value -0.04 mag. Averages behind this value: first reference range 61.5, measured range 59.5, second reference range 53.1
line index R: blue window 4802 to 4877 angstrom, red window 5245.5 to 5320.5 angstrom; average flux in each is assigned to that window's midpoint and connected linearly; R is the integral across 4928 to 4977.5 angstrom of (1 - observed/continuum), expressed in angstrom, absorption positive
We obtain -2.6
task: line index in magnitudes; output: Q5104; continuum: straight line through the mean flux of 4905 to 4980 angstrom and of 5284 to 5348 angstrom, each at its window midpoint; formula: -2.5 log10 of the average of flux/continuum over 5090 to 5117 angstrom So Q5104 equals 0.008 mag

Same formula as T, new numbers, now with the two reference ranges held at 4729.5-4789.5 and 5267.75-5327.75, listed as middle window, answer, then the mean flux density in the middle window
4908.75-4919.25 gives 0.03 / 58.2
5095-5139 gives 0.01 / 56.8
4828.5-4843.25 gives 0.03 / 58.7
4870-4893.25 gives 0.06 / 57.1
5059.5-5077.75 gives 0.01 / 57.7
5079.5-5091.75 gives 0.02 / 56.7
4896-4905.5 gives 0.06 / 56.8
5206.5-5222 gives 0.03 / 54.9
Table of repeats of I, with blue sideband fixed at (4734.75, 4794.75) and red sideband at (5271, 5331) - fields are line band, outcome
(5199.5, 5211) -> 0.07 mag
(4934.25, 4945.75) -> 0.02 mag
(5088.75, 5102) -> 0.01 mag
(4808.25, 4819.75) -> 0.01 mag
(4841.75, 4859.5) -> 0.08 mag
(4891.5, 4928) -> 0.04 mag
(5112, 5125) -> 0.00 mag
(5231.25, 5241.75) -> 0.02 mag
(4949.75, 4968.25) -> 0.00 mag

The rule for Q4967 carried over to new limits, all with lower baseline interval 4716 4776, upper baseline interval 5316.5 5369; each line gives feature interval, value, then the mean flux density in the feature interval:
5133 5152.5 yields 0.017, 56.3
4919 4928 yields 0.030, 57.8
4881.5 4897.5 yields 0.035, 57.8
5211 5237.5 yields 0.041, 54.4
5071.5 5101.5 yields 0.013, 57.1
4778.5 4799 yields -0.029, 62.3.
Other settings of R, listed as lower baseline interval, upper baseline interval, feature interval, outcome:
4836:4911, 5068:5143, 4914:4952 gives -2.0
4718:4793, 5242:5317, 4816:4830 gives 0.1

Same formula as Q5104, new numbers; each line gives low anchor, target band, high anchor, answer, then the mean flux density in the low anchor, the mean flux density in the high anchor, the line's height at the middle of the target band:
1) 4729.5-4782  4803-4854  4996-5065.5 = 0.013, 61.6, 56.4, 60.2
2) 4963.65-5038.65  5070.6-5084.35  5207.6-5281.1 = -0.002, 57.1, 54.9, 56.4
